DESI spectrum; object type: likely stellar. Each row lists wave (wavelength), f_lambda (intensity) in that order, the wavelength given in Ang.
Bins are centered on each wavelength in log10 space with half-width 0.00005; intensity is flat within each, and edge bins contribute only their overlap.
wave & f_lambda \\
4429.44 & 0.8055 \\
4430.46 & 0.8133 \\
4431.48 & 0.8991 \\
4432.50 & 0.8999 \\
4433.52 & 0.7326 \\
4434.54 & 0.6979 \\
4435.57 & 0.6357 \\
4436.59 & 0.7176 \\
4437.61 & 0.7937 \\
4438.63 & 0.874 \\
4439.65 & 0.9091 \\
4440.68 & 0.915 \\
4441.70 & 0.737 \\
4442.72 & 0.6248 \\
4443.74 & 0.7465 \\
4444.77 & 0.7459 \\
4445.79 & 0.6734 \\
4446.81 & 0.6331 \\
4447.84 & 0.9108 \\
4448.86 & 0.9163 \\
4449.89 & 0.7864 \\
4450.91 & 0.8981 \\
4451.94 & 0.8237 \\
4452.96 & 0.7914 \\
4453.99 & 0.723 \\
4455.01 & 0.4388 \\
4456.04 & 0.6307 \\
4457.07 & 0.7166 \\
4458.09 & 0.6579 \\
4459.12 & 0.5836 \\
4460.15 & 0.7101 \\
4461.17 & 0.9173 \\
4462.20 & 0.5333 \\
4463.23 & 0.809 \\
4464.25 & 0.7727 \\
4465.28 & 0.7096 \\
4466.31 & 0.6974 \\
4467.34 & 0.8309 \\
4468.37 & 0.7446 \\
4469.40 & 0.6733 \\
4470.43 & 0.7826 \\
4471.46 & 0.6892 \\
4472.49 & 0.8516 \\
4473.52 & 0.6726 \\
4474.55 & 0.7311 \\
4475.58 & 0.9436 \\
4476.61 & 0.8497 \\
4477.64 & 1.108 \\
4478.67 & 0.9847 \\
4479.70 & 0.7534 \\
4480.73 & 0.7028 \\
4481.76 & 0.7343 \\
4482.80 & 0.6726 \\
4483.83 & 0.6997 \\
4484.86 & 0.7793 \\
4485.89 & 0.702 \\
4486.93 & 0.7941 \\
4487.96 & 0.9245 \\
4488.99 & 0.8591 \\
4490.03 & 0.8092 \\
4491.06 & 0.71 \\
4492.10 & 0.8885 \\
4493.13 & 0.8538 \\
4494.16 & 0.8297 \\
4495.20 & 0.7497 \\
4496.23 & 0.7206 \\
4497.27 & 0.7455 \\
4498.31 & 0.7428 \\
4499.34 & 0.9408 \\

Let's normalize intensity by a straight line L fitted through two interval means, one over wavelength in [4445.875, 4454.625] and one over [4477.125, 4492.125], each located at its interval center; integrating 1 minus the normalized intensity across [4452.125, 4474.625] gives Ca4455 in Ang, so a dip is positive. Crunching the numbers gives 2.5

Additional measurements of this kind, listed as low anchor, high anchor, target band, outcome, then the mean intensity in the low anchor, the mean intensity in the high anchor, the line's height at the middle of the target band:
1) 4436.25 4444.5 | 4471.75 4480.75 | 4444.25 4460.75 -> 1.6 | 0.79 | 0.849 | 0.81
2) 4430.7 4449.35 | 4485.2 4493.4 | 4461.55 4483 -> 0.7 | 0.782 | 0.816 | 0.804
